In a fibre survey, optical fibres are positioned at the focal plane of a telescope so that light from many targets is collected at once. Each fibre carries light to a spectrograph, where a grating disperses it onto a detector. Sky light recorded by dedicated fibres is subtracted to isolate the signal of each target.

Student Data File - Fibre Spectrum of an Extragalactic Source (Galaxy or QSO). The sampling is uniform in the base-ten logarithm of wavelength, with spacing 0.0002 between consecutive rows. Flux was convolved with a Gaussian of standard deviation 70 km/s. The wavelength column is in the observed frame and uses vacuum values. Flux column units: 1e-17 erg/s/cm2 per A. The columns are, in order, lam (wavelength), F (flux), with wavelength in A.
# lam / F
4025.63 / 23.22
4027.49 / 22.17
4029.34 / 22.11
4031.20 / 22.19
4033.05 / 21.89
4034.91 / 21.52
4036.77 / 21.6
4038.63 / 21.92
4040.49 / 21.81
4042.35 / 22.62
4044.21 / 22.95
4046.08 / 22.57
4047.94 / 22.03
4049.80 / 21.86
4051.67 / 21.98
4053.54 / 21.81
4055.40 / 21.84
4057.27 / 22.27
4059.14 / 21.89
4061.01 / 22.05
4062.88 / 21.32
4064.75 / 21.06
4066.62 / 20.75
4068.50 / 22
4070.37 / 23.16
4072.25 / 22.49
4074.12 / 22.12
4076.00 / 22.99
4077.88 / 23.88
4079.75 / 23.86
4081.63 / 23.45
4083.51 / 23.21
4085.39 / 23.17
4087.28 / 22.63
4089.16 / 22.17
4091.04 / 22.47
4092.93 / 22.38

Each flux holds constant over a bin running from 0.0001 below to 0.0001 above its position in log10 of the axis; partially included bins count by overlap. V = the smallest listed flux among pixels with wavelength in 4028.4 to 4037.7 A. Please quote 21.52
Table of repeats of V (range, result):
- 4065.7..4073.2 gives 20.75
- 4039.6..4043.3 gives 21.81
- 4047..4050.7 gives 21.86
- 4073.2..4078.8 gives 22.12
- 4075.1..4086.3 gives 22.99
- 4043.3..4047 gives 22.57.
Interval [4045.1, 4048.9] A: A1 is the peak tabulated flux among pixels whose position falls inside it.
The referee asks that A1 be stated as 22.57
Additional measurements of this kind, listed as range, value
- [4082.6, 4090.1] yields 23.21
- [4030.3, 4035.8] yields 22.19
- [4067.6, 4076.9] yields 23.16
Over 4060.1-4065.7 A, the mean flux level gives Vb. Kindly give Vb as 21.5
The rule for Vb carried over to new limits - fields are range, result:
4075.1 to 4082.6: 23.6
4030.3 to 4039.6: 21.8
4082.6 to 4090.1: 22.8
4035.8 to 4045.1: 22.2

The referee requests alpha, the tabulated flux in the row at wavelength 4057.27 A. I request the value 22.27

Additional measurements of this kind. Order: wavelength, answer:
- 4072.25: 22.49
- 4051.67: 21.98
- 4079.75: 23.86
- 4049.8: 21.86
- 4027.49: 22.17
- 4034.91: 21.52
